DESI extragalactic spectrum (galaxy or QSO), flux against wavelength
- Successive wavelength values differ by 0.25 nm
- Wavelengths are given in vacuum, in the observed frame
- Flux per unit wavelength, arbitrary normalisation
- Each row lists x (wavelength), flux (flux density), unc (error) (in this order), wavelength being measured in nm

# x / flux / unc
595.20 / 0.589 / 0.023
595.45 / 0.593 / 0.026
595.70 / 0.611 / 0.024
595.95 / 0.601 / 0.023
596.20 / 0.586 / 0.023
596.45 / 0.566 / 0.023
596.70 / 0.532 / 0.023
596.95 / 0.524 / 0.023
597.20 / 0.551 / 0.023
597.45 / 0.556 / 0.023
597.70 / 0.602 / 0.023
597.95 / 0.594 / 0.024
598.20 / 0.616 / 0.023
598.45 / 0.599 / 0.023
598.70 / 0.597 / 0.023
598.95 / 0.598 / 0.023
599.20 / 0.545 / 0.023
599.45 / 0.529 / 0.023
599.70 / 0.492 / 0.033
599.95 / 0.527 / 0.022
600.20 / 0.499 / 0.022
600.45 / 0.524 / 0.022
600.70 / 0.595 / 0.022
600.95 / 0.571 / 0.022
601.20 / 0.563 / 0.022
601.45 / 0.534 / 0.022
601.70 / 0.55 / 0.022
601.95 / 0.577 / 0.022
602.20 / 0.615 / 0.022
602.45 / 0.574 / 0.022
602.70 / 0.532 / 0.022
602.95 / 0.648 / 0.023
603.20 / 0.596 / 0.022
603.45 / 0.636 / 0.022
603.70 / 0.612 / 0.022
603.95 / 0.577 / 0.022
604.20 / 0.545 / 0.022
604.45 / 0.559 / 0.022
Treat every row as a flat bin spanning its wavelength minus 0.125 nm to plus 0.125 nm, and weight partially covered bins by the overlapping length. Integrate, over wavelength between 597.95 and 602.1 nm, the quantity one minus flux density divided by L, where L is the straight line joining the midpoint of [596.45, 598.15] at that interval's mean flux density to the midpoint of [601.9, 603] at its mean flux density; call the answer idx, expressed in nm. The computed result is 0.12 nm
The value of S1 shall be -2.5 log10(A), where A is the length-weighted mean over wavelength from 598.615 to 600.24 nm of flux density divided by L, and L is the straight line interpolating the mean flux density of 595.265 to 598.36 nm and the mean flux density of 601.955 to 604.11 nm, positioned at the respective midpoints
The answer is 0.085 mag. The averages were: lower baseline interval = 0.578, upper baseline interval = 0.597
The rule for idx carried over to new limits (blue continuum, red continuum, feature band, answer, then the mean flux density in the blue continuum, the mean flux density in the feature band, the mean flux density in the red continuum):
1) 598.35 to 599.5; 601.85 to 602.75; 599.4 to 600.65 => 0.127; 0.576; 0.518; 0.578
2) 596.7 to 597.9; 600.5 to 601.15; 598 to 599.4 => -0.059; 0.558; 0.588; 0.574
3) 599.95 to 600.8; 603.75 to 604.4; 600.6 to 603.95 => -0.198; 0.536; 0.584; 0.567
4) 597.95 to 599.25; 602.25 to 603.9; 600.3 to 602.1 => 0.115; 0.594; 0.559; 0.599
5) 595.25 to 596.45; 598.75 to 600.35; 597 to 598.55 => -0.056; 0.594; 0.583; 0.535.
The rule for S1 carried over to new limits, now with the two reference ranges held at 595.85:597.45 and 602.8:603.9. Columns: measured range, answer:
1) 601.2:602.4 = 0.07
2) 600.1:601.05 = 0.09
